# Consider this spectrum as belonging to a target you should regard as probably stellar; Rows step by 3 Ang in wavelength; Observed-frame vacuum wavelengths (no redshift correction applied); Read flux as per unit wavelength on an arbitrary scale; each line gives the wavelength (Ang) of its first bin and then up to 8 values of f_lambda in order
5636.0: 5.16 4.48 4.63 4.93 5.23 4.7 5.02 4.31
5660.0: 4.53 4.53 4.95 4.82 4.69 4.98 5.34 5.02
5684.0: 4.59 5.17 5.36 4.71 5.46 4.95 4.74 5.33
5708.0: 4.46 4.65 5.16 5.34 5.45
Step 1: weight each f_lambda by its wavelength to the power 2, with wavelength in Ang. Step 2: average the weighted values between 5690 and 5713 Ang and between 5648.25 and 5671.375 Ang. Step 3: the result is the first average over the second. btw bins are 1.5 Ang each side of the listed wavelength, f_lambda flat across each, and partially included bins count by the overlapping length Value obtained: 1.06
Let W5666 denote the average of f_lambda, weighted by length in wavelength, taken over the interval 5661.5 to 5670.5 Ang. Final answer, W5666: 4.77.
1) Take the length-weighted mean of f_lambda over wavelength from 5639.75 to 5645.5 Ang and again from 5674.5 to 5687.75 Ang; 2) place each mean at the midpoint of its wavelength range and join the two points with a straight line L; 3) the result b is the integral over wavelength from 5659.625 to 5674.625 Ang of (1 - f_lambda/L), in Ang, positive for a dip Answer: 0.5 Ang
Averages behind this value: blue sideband 4.71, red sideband 5.01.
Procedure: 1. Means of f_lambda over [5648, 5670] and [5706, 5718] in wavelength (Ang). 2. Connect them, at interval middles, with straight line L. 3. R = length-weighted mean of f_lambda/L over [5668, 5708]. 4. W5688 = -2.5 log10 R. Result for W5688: -0.04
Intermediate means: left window 4.73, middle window 4.99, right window 4.9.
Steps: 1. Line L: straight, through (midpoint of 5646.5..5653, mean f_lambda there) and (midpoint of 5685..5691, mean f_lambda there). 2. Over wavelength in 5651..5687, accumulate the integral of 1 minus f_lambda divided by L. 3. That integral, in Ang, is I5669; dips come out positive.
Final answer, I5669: 2.0 Ang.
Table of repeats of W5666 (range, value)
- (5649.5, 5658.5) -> 4.68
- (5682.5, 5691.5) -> 5.04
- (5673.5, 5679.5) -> 5.16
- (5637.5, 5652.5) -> 4.79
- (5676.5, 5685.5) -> 4.98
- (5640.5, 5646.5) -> 4.78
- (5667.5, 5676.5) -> 4.83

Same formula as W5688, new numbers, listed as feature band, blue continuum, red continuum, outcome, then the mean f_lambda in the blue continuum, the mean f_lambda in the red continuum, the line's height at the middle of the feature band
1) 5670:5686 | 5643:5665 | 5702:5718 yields -0.02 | 4.75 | 4.95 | 4.84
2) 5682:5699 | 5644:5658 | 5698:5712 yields -0.05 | 4.85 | 4.83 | 4.83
